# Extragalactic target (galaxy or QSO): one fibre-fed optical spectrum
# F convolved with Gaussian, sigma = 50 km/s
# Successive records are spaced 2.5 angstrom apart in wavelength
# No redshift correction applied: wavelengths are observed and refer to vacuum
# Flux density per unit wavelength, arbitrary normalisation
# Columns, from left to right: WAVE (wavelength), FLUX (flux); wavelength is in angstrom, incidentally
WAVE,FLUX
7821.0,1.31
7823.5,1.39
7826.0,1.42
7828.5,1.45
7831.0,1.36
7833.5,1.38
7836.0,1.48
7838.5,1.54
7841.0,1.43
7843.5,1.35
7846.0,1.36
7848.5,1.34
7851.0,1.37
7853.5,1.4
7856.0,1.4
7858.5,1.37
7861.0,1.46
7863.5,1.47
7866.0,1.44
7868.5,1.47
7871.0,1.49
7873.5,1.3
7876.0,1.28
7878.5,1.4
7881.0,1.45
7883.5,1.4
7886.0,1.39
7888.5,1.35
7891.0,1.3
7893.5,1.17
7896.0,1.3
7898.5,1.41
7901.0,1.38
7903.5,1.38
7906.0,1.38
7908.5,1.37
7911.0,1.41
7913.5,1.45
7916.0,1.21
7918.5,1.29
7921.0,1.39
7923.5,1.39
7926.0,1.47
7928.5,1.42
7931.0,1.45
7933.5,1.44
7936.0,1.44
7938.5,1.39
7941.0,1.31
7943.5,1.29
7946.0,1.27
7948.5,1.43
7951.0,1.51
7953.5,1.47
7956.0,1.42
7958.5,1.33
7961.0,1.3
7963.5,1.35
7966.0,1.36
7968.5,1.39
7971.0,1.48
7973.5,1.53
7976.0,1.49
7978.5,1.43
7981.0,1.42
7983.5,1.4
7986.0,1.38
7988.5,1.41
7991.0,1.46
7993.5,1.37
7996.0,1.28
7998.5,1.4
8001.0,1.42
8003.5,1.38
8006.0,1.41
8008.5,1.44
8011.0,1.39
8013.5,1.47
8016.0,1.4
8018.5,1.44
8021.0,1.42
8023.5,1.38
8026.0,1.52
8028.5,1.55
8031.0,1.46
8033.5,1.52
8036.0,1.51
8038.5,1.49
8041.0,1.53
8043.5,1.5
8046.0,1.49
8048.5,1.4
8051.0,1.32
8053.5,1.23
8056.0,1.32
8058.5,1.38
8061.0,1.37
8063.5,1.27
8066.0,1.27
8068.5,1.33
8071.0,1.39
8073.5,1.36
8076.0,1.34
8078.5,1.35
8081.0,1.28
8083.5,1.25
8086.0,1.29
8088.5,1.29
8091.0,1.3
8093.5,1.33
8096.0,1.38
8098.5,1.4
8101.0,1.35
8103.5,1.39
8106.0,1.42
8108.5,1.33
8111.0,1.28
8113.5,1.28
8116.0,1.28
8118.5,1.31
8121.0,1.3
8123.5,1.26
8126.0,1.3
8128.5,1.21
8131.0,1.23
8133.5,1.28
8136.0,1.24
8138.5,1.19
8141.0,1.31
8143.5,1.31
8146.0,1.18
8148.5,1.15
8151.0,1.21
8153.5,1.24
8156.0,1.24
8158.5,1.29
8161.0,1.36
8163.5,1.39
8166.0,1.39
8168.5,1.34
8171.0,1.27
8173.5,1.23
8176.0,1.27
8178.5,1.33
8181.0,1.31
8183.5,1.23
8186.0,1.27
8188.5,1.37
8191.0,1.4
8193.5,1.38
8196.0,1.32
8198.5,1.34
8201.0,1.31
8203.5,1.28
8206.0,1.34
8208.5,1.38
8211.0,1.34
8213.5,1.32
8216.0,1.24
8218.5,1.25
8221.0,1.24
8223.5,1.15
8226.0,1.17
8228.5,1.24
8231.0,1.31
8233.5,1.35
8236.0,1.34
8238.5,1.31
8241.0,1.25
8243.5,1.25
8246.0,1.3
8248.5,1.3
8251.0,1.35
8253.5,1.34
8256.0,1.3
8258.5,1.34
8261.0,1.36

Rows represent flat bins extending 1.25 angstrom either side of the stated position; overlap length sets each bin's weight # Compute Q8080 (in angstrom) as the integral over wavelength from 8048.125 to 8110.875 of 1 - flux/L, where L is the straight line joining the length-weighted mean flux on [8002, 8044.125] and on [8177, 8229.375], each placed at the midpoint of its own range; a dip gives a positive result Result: 3.4 angstrom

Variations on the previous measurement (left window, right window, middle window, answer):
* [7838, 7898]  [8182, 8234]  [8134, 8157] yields 1.4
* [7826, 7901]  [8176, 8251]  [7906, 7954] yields -0.5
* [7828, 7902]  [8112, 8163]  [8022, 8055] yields -3.7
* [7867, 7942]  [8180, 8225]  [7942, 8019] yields -2.6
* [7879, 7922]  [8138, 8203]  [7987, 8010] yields -1.1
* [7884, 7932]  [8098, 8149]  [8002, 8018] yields -1.1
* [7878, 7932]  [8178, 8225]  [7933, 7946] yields 0.0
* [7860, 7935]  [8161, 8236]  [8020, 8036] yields -1.5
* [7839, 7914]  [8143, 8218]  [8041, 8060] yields -0.7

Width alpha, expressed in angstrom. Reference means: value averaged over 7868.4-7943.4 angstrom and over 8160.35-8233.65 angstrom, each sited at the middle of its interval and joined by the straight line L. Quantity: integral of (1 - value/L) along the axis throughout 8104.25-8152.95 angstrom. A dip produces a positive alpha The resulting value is 1.9 angstrom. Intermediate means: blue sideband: 1.37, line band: 1.27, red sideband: 1.3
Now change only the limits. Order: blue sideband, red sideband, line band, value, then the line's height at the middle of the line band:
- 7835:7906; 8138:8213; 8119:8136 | 0.7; 1.31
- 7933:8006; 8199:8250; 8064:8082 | 0.3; 1.35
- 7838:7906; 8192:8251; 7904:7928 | -0.1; 1.37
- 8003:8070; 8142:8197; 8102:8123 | 0.4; 1.35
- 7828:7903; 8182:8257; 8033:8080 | -1.6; 1.34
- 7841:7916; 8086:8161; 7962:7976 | -0.8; 1.34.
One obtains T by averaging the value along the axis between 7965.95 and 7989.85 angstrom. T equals 1.43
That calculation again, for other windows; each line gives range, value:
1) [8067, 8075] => 1.36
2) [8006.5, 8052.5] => 1.46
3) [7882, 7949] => 1.37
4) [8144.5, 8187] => 1.28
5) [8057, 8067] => 1.32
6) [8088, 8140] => 1.3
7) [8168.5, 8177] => 1.27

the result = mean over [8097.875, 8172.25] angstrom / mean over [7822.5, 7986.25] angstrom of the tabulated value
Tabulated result 0.93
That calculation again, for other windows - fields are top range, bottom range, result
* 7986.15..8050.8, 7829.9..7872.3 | 1.01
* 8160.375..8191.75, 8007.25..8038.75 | 0.90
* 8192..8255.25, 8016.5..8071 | 0.92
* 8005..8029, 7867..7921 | 1.06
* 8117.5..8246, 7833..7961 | 0.93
